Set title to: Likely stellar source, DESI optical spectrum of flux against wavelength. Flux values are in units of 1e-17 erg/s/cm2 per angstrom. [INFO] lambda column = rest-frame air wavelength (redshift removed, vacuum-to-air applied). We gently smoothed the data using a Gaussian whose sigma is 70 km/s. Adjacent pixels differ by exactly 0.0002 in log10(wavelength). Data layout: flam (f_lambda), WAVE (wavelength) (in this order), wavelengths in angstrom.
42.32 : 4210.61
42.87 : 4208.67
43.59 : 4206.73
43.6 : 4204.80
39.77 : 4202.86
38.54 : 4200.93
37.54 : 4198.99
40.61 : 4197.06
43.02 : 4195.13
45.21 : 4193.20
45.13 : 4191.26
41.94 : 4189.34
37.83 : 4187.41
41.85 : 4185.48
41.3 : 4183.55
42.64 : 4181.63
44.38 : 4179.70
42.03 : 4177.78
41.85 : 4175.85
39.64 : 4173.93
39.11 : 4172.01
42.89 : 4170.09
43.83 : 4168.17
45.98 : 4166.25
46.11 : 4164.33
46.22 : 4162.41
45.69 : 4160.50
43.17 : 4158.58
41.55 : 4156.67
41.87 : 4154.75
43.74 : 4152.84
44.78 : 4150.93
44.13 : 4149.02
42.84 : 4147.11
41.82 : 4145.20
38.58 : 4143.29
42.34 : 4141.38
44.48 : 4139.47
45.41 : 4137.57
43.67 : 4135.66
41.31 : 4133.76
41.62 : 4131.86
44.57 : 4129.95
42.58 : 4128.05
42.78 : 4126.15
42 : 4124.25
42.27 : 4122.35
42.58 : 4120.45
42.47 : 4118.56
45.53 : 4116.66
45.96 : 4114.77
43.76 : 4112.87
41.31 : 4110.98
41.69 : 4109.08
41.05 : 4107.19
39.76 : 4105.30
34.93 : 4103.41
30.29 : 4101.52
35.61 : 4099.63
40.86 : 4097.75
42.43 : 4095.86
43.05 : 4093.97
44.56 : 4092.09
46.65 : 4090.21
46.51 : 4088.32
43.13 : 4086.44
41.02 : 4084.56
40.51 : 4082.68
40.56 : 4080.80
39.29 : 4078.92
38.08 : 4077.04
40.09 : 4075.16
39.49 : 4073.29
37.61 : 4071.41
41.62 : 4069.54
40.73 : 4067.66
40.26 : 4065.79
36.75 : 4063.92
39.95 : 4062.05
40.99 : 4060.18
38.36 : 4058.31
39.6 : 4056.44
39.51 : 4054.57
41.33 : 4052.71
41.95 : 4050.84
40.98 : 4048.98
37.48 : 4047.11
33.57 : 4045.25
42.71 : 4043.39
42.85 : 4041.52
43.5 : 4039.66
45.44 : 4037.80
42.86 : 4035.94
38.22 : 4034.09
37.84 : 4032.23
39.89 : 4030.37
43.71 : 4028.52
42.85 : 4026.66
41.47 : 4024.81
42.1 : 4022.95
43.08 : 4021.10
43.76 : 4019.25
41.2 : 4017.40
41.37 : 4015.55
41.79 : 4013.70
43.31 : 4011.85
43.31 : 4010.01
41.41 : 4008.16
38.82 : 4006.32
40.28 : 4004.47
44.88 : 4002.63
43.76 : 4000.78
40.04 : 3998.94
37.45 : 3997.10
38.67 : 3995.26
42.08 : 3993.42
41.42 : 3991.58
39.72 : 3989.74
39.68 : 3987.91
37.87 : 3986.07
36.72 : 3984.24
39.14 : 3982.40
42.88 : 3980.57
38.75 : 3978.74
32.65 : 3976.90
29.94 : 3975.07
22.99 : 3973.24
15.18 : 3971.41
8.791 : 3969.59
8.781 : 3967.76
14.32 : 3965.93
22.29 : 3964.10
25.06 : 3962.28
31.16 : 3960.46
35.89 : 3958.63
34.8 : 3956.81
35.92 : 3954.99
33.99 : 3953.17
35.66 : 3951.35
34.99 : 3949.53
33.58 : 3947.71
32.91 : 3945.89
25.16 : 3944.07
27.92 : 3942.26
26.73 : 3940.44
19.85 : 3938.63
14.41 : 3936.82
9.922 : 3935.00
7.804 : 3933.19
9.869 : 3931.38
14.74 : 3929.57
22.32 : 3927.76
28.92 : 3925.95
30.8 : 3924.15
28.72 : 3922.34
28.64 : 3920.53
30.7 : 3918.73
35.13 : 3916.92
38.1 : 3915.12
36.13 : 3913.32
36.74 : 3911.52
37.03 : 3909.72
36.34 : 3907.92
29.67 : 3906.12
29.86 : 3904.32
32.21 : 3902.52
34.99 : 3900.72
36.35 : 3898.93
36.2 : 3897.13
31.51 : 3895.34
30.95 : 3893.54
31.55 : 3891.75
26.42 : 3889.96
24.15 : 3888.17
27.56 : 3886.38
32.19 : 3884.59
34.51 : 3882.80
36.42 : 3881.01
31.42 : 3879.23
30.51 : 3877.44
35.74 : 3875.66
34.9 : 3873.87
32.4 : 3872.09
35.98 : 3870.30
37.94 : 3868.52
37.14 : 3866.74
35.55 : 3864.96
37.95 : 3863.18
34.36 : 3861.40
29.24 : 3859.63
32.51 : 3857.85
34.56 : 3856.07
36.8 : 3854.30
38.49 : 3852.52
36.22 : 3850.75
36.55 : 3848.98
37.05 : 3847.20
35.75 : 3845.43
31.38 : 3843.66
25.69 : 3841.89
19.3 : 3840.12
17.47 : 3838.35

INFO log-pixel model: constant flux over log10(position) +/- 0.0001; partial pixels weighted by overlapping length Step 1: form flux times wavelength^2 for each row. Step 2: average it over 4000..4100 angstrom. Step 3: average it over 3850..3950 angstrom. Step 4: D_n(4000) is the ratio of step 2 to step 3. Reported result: 1.5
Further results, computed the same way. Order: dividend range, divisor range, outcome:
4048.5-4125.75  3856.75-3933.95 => 1.44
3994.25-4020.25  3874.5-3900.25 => 1.38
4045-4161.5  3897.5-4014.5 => 1.41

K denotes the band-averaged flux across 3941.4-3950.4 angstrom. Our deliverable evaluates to 30.9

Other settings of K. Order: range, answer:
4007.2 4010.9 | 42.3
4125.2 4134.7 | 42.6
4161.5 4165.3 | 46.1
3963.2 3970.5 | 13.5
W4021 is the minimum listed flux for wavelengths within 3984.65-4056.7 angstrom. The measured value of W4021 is 33.57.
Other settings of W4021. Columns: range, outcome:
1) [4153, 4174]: 39.11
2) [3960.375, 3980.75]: 8.781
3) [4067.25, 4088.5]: 37.61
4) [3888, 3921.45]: 24.15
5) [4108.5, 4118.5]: 41.31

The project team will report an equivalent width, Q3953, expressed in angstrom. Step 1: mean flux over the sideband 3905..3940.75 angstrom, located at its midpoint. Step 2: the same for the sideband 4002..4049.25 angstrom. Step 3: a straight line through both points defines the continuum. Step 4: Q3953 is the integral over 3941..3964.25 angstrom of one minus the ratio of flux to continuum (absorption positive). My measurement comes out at -0.9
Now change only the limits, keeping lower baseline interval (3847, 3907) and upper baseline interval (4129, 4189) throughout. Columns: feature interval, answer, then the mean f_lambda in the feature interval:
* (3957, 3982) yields 7.3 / 25.9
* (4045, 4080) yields 0.1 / 39.5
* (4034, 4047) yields -0.8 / 41.3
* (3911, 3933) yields 4.6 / 27.6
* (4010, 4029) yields -2.1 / 42.5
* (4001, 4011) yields -1.1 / 41.9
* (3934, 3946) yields 4.7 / 21.6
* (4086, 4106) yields 0.0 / 40.7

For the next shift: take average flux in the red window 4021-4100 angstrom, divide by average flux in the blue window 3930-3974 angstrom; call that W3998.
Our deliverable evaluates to 1.7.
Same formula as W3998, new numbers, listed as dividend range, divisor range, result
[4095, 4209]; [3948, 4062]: 1.14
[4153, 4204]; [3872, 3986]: 1.45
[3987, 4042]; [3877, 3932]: 1.35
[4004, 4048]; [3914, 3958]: 1.54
